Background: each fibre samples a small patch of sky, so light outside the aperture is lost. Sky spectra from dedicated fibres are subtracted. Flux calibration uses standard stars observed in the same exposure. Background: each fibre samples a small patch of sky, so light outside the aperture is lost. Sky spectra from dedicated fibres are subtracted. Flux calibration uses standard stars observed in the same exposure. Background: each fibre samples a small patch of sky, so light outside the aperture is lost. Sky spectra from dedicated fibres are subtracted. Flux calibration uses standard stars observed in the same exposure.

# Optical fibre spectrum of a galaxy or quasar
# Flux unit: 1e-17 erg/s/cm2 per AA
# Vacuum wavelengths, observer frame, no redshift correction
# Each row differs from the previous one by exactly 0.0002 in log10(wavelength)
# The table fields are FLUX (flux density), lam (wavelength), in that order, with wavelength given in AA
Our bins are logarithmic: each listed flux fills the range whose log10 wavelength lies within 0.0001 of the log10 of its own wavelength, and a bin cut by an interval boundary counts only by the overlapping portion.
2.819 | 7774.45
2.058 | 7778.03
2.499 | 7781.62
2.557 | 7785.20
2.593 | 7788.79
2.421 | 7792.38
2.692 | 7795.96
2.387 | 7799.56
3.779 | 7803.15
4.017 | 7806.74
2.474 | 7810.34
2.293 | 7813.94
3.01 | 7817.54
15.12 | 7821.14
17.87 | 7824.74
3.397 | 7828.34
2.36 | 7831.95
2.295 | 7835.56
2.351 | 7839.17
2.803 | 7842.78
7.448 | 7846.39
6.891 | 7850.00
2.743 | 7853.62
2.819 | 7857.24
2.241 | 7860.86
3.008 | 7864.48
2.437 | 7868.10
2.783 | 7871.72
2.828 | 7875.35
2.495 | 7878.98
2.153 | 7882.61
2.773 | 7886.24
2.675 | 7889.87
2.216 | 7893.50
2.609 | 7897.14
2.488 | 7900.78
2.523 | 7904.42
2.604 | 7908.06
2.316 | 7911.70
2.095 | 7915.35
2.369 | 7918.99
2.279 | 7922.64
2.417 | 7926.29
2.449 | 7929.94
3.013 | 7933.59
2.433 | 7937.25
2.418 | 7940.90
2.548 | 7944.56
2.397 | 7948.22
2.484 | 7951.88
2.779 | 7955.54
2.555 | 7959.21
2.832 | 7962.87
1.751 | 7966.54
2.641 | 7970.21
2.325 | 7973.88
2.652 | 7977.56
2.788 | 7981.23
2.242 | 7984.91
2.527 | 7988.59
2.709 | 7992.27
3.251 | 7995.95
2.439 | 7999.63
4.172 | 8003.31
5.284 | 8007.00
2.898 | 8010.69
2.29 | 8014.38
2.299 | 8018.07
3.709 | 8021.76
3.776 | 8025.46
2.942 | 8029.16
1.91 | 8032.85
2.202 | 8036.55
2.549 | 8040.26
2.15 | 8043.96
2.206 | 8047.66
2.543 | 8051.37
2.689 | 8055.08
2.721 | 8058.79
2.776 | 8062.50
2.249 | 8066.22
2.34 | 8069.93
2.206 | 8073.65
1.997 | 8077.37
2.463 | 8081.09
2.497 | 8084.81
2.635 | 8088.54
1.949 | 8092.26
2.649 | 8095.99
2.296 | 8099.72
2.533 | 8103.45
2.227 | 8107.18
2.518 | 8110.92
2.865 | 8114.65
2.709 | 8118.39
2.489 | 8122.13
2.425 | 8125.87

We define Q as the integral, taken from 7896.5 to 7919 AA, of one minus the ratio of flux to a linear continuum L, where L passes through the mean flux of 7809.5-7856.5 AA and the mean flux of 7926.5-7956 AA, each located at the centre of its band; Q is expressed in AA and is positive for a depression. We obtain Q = 6.7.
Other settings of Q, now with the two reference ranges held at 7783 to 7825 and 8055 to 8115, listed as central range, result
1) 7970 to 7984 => 3.0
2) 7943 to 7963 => 5.1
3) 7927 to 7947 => 5.7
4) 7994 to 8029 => -3.8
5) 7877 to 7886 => 3.6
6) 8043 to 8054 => 1.5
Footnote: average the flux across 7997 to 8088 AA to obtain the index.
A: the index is 2.72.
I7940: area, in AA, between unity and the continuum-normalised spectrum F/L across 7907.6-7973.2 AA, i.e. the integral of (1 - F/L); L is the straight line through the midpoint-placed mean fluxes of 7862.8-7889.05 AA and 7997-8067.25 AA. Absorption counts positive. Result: 6.34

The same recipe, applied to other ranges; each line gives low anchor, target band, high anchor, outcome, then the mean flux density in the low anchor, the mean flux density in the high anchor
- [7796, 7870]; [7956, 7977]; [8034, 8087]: 5.3 AA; 4.54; 2.39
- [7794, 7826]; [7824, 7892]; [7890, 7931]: 9.2 AA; 5.74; 2.41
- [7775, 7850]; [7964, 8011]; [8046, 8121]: 3.2 AA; 4.36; 2.45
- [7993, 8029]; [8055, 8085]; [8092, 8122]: 4.2 AA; 3.31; 2.5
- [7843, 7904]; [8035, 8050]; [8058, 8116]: 1.7 AA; 3.14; 2.42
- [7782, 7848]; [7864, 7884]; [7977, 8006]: 6.9 AA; 4.5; 2.93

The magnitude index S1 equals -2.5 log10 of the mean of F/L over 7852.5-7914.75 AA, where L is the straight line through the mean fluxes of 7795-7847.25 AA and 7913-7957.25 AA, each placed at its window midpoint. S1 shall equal 0.36 mag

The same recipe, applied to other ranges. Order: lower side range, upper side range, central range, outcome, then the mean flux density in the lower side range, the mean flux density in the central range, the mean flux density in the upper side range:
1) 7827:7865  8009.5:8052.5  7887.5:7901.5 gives 0.29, 3.5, 2.51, 2.62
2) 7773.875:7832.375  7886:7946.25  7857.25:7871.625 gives 0.28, 4.46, 2.62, 2.48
